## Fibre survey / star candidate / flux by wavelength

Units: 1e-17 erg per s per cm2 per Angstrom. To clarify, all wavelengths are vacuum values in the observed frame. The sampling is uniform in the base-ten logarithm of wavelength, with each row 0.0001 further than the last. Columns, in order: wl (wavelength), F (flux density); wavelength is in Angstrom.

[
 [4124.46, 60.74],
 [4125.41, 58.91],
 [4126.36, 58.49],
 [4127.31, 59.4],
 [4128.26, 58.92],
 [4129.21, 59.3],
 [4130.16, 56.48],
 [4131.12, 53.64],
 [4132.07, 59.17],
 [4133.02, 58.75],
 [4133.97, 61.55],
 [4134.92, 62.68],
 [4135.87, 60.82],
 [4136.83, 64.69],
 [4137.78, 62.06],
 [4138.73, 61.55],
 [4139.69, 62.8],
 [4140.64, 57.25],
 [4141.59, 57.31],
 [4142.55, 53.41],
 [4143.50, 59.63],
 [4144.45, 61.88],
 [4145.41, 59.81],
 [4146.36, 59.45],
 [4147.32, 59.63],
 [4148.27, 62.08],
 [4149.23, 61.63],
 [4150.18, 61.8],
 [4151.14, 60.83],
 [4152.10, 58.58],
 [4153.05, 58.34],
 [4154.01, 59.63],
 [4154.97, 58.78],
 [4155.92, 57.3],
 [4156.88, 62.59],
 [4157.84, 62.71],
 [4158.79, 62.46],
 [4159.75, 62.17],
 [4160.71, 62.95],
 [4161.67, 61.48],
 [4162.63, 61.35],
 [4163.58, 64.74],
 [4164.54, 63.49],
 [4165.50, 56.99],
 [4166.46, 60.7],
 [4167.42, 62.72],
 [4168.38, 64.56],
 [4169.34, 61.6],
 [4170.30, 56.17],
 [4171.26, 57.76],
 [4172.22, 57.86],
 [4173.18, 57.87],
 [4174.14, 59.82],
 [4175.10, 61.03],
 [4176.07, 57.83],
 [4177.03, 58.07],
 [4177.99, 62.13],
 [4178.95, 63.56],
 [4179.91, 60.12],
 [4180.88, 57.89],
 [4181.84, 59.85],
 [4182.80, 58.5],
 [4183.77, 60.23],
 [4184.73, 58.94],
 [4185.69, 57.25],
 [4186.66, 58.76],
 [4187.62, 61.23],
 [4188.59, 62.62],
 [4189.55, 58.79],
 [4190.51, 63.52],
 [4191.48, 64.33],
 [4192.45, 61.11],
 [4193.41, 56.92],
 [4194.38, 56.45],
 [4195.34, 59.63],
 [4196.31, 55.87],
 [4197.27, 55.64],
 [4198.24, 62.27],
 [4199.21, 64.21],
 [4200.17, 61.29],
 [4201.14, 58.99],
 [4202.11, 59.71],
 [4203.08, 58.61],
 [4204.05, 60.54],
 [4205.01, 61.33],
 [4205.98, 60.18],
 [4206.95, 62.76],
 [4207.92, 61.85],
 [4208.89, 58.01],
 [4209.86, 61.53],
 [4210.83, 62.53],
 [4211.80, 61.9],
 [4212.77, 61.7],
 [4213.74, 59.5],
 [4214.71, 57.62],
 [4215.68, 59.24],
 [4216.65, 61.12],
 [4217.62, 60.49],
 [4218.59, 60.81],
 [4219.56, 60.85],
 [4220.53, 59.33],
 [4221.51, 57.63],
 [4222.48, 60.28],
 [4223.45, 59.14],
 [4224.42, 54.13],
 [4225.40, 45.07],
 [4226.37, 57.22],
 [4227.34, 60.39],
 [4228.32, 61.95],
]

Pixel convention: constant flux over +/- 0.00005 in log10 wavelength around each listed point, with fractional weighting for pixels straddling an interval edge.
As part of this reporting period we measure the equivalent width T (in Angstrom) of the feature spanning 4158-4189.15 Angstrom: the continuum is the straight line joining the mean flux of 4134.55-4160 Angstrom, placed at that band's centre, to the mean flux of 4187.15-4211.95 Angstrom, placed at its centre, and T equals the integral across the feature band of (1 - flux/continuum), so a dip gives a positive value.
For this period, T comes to 0.00 Angstrom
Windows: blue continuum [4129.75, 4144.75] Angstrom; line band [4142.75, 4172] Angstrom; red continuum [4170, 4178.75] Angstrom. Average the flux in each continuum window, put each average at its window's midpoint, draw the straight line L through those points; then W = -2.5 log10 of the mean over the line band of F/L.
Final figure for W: -0.03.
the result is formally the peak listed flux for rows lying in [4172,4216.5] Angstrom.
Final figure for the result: 64.33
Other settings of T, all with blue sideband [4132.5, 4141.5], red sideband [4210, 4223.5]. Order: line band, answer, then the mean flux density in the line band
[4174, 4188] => 0.2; 59.7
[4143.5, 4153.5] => 0.1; 60.4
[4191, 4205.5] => 0.2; 59.8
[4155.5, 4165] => -0.2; 62.2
